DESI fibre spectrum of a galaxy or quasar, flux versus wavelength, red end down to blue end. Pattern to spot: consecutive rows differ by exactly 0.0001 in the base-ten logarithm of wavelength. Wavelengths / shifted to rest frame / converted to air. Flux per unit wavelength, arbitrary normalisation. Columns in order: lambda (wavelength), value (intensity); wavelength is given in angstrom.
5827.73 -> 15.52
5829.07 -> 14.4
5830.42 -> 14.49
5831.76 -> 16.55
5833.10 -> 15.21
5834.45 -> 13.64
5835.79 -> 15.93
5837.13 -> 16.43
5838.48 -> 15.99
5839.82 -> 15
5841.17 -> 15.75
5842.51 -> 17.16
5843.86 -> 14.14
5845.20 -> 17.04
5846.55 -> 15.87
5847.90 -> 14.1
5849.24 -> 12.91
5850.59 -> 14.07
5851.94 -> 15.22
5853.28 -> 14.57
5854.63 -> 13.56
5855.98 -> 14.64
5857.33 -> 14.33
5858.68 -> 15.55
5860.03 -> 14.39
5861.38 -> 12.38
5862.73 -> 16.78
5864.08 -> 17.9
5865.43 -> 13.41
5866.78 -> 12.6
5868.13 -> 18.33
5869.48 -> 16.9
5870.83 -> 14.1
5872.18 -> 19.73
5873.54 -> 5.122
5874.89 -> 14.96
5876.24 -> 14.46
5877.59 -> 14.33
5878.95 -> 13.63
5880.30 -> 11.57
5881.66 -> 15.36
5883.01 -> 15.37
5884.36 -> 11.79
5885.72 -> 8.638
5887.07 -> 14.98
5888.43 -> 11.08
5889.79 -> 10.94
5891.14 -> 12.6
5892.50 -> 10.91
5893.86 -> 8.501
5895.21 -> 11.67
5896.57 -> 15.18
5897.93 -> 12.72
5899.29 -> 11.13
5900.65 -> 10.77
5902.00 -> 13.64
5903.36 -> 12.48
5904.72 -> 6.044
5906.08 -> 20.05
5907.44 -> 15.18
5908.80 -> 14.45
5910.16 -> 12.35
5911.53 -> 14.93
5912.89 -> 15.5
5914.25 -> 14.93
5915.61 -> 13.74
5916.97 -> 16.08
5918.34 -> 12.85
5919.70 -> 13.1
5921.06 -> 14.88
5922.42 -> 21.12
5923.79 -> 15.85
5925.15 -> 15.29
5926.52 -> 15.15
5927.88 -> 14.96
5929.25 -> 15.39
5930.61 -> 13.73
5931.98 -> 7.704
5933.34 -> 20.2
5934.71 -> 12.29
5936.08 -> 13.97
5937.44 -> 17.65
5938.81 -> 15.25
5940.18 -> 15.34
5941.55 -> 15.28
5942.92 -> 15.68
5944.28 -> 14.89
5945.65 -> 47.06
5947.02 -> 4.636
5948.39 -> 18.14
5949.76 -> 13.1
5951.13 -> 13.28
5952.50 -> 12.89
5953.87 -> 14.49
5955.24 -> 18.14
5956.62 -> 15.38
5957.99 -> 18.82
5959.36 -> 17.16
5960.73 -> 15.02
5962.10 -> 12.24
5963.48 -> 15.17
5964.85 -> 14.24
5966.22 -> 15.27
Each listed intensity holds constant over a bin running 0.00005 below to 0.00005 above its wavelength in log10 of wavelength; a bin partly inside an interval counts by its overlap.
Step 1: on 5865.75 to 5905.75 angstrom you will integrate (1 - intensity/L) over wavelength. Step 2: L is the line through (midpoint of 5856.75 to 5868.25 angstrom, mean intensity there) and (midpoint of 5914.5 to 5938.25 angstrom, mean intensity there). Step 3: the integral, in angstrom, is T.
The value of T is 5.7 angstrom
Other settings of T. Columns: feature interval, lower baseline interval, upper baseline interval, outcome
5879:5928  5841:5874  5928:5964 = 6.1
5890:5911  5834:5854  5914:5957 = 4.1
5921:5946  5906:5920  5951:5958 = -2.6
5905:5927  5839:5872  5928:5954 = 0.6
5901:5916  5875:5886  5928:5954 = 0.7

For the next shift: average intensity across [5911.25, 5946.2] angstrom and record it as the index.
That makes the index 16.2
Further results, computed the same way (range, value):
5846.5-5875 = 14.6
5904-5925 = 14.7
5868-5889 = 13.7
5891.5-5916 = 13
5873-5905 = 12.1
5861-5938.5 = 13.9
